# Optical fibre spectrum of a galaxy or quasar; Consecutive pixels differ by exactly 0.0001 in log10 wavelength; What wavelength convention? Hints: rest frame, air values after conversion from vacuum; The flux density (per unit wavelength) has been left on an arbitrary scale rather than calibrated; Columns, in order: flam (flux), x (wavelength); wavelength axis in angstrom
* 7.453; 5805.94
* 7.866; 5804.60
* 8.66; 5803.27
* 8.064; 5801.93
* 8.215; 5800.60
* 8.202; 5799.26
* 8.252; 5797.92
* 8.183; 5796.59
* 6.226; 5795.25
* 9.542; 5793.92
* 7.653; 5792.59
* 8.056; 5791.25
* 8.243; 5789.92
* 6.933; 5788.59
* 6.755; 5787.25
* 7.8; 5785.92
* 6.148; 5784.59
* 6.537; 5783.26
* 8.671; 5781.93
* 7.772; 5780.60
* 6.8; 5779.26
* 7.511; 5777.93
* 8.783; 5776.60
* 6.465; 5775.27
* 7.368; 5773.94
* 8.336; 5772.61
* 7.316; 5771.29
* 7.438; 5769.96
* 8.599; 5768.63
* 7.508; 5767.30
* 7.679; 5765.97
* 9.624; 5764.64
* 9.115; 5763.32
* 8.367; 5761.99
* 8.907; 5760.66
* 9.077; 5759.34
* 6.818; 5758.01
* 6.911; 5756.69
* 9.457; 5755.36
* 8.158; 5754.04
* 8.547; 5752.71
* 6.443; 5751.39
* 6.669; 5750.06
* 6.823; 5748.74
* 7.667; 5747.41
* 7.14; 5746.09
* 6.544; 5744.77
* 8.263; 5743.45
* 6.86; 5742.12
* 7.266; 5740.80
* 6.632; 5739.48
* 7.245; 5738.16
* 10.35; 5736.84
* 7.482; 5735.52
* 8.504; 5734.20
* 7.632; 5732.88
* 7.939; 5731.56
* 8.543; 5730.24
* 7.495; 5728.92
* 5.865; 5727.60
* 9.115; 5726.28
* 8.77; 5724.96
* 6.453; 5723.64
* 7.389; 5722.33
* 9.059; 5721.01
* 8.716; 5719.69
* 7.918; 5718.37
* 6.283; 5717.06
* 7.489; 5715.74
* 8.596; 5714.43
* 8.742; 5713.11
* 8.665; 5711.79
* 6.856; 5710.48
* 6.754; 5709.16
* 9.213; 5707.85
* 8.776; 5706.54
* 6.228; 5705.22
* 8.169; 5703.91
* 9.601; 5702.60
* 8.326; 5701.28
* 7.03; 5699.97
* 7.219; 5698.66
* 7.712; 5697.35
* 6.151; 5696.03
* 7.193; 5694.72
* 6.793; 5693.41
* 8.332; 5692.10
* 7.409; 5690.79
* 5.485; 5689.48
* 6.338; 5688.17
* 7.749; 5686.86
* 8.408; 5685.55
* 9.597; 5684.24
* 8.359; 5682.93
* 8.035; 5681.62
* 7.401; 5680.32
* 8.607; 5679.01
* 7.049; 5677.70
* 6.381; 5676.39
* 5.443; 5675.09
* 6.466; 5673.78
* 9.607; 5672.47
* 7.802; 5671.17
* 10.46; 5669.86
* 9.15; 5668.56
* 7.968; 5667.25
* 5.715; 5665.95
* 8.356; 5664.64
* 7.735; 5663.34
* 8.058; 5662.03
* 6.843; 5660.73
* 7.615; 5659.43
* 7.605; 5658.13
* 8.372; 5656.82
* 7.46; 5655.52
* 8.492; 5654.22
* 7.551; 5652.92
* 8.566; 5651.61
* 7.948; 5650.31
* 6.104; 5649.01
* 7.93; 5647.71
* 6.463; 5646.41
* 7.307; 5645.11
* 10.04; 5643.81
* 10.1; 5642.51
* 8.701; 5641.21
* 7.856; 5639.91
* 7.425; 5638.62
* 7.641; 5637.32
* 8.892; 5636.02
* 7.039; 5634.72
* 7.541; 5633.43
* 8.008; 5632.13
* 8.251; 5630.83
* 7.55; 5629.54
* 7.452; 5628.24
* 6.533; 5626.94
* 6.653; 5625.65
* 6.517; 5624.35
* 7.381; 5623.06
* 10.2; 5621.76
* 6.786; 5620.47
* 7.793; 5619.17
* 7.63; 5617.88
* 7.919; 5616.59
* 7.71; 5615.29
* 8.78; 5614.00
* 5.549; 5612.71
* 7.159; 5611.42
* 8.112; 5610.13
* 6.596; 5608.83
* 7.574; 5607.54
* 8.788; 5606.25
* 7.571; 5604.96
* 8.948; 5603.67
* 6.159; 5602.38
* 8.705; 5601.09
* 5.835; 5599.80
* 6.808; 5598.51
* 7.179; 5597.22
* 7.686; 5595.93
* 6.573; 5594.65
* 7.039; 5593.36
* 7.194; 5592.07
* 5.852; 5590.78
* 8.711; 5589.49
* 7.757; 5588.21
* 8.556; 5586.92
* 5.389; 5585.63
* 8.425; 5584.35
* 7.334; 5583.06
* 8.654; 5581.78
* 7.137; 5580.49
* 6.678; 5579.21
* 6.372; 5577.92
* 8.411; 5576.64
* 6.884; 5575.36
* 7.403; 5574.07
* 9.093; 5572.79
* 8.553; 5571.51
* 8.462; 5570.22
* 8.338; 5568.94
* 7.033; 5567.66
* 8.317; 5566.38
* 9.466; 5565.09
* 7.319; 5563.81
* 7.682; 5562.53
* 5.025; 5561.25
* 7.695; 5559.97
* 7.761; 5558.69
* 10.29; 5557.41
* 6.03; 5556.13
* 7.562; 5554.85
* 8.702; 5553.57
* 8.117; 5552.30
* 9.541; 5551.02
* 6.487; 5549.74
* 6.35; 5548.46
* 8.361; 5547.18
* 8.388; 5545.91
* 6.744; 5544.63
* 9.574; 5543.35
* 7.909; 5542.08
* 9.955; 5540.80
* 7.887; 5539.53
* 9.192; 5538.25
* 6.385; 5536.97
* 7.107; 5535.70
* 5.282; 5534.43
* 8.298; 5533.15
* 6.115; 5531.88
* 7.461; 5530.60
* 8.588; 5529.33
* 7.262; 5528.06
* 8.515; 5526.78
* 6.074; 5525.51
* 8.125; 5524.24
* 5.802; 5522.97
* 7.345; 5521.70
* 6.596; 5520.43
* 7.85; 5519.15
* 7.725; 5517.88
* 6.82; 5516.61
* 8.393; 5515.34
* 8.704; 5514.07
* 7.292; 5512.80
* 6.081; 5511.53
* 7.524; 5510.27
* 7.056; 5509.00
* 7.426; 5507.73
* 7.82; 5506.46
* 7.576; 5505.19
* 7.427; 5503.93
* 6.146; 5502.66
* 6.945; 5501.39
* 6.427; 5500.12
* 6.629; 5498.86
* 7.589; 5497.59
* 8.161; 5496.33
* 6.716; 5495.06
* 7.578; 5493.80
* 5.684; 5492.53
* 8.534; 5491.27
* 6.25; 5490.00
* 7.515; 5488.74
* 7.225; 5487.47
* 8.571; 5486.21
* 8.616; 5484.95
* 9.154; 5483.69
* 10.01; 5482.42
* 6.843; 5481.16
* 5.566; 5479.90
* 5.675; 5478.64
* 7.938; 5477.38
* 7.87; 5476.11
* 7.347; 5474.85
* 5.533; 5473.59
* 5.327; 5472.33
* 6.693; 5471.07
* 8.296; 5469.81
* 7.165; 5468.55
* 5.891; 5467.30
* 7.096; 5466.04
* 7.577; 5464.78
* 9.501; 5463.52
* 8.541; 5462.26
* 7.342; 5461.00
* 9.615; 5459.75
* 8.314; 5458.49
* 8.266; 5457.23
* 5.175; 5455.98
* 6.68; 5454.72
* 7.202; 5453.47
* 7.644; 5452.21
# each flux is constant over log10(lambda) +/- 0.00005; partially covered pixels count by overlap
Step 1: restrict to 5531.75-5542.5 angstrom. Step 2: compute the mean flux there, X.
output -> 7.63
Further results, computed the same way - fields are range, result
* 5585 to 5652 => 7.58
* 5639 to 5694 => 7.8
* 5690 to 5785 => 7.75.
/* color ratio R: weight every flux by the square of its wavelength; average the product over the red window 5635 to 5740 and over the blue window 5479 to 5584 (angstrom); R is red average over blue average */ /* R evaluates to 1.09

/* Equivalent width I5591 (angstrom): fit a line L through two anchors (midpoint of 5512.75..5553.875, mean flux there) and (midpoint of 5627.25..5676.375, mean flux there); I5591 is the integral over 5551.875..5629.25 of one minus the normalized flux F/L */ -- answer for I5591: 1.9 angstrom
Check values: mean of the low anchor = 7.66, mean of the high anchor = 7.85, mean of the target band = 7.56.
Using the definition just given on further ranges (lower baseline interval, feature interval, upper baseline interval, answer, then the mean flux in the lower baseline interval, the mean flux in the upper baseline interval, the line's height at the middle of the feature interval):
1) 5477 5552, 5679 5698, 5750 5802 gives 0.44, 7.47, 7.84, 7.72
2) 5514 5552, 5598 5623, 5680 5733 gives 0.22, 7.61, 7.75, 7.68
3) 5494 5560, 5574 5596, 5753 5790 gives 0.81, 7.54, 7.82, 7.6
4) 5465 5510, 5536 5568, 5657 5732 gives -2.31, 7.21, 7.74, 7.38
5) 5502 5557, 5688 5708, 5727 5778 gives 0.62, 7.54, 7.78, 7.72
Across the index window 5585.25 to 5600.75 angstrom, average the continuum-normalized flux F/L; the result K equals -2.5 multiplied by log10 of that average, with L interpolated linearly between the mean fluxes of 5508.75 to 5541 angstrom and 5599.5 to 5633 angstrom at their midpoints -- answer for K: 0.062 mag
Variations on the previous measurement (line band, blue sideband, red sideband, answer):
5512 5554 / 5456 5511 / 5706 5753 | -0.03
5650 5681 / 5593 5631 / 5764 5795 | -0.04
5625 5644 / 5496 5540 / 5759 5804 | -0.05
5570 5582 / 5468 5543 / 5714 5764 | -0.03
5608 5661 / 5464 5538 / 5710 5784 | -0.02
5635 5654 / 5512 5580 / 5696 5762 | -0.04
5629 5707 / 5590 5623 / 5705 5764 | -0.02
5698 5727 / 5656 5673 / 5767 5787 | -0.02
